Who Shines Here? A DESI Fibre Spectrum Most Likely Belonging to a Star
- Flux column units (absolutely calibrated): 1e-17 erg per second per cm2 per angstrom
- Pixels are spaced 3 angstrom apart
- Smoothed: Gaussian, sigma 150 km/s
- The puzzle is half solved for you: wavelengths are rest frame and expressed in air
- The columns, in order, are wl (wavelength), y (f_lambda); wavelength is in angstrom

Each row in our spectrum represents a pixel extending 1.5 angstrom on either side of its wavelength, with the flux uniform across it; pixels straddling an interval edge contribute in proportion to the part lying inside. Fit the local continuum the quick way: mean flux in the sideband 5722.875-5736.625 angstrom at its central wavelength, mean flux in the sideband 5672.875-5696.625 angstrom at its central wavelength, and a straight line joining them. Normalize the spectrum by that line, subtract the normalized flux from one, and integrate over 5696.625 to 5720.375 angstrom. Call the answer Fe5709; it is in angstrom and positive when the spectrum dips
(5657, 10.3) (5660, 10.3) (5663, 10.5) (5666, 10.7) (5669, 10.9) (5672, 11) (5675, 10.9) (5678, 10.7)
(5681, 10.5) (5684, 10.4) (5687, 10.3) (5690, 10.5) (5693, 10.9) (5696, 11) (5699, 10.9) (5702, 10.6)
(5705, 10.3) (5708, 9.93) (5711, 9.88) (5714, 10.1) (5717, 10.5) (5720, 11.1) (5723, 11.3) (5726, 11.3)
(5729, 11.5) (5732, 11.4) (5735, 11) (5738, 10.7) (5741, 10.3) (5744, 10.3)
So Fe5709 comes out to 1.3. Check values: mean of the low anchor 10.6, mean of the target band 10.4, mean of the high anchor 11.3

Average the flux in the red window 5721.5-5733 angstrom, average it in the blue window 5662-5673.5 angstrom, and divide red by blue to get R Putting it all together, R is 1.05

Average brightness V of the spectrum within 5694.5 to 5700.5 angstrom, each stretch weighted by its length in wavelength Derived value 11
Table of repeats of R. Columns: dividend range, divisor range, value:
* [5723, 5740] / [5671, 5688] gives 1.05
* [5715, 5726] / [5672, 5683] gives 1.02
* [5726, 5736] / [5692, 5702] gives 1.04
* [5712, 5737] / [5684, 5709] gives 1.04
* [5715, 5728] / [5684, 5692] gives 1.06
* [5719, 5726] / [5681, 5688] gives 1.08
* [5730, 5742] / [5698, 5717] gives 1.06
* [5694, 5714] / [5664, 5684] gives 0.97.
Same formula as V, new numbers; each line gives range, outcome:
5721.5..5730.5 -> 11.4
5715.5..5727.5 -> 11.1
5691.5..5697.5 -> 11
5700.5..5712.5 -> 10.2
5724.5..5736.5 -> 11.3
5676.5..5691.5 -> 10.5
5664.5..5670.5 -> 10.8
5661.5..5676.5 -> 10.8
